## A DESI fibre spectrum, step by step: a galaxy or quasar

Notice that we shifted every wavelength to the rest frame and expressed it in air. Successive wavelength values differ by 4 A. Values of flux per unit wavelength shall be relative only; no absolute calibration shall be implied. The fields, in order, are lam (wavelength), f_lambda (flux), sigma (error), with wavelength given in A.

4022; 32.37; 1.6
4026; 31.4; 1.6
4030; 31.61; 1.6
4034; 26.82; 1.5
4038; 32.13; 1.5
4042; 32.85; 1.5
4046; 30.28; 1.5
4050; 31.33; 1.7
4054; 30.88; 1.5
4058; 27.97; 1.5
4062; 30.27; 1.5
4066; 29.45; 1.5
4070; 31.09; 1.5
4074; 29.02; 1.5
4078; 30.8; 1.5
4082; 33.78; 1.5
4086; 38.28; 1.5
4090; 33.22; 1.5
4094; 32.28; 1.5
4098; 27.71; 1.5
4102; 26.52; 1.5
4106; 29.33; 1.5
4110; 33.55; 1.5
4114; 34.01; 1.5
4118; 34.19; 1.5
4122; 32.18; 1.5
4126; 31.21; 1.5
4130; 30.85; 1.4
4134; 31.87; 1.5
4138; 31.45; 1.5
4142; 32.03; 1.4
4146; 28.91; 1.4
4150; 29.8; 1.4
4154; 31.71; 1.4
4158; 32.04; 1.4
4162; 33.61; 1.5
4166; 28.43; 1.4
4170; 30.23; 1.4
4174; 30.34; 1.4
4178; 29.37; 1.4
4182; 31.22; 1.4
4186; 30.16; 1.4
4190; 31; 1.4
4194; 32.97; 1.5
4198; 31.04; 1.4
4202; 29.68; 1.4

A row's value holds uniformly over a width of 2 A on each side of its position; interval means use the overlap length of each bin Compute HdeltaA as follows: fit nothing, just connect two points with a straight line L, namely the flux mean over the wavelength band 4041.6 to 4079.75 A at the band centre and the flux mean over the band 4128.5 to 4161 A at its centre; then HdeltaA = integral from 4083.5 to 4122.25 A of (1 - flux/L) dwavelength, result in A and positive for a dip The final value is -1.8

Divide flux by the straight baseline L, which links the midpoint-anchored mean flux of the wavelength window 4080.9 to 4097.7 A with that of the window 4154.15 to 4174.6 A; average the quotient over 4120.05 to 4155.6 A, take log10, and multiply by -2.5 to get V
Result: 0.03 mag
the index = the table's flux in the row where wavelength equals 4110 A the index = 33.55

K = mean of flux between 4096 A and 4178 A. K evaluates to 31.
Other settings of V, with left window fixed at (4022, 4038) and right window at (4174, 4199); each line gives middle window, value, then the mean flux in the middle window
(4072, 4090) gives -0.080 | 33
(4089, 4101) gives 0.006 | 30.5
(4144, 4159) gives 0.011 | 30.5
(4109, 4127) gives -0.080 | 33.1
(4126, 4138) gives -0.020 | 31.3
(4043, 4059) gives 0.005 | 30.4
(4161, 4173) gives 0.013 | 30.5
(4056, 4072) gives 0.033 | 29.7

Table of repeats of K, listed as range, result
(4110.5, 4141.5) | 32.3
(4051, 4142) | 31.4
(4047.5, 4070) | 30.1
